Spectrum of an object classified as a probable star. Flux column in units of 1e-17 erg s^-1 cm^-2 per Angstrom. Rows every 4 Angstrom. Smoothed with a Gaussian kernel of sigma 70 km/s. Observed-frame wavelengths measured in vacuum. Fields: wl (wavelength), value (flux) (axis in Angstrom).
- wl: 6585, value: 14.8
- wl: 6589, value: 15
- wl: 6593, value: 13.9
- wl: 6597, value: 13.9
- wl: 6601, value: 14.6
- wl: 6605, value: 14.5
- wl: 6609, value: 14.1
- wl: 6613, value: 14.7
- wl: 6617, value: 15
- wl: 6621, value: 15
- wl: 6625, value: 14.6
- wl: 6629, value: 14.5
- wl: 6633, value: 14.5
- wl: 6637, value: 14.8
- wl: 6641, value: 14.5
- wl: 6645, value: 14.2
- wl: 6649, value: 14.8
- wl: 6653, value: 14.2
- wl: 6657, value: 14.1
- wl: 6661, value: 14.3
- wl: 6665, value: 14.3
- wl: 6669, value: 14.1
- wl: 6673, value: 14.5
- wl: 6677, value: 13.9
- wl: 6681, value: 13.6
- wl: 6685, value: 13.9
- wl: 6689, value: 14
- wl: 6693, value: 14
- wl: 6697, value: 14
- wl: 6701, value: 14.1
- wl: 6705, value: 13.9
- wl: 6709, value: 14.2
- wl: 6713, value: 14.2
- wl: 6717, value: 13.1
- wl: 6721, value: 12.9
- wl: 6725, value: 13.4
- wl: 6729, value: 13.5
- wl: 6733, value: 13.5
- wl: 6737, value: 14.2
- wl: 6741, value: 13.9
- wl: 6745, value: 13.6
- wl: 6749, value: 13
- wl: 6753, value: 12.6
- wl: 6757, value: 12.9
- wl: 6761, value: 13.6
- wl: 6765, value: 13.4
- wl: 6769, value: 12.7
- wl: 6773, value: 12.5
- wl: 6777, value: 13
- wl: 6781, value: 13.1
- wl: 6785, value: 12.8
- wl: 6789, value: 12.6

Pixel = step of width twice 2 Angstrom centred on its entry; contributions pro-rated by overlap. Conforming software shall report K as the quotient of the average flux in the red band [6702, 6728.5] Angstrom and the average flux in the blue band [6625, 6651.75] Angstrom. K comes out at 0.94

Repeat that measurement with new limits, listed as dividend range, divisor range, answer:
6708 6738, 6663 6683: 0.96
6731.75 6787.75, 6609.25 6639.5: 0.90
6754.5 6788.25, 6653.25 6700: 0.92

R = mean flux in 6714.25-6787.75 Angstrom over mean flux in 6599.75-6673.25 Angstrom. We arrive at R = 0.91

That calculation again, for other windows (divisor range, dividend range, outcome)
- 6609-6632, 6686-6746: 0.94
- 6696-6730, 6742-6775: 0.95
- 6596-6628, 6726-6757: 0.92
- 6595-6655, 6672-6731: 0.95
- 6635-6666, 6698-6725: 0.95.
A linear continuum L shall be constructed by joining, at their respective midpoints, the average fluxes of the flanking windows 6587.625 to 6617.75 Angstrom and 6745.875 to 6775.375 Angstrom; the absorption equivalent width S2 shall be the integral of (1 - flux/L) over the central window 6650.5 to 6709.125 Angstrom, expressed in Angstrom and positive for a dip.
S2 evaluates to -1.5 Angstrom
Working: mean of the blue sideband 14.4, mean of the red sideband 13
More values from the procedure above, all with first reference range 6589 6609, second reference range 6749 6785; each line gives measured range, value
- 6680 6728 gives -1.1 Angstrom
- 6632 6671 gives -1.4 Angstrom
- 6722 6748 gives -0.8 Angstrom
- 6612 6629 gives -0.8 Angstrom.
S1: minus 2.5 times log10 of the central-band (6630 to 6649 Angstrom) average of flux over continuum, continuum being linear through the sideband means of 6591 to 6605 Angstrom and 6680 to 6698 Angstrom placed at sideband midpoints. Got -0.04 mag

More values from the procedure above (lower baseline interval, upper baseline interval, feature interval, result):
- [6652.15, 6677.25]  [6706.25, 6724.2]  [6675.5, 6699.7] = 0.00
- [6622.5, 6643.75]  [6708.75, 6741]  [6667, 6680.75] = 0.00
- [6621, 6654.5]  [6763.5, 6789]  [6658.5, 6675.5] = -0.01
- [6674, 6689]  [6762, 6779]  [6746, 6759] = 0.02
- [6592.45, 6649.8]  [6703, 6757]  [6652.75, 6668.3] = 0.00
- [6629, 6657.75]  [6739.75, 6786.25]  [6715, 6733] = 0.02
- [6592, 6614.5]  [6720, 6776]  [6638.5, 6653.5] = -0.04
